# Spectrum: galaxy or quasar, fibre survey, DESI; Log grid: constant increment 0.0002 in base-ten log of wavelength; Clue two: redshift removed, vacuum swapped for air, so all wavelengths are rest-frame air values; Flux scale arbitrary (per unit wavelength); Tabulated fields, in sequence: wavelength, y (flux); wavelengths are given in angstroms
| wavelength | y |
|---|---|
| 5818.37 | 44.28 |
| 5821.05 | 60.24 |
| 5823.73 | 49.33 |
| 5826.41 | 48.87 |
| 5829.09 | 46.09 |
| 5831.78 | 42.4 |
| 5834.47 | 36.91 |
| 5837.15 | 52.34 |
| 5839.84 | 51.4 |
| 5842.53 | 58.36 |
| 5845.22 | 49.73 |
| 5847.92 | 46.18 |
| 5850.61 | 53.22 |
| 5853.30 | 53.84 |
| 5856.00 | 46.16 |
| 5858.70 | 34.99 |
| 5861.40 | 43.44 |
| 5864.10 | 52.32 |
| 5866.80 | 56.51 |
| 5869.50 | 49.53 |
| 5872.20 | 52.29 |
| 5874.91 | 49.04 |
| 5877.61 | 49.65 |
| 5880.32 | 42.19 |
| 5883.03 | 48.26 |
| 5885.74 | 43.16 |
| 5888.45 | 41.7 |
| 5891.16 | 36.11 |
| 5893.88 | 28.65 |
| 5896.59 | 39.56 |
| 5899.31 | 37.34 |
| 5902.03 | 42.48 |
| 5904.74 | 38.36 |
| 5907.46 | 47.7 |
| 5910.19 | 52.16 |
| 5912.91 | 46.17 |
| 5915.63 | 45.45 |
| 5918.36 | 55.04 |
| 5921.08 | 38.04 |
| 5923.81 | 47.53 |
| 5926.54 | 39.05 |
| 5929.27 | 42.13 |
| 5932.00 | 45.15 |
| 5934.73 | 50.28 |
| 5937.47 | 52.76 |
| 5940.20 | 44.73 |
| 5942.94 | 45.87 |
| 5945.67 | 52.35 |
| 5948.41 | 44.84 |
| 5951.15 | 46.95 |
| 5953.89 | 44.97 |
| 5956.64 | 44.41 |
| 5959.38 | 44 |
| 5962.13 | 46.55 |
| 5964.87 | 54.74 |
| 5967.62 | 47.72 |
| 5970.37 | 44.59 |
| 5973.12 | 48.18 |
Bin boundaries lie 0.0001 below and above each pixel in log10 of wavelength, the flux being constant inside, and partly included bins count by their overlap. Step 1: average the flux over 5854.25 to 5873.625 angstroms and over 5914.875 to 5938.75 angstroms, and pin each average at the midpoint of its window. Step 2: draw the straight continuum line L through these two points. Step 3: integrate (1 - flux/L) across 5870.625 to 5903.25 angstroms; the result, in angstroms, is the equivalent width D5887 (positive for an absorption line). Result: 3.3 angstroms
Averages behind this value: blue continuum 48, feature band 42.6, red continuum 46.1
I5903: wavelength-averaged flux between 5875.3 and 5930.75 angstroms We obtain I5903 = 43.1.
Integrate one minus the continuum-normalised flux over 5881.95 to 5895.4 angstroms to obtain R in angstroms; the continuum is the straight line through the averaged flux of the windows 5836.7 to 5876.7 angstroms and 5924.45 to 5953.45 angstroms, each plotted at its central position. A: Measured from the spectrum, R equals 2.5 angstroms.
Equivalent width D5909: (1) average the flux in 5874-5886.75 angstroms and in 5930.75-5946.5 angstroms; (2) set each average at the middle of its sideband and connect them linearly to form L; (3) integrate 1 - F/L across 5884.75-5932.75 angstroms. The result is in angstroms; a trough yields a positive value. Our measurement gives 4.99 angstroms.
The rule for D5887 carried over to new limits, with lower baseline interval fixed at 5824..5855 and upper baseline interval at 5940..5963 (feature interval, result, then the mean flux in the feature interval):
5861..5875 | -0.8 angstroms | 51.1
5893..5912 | 2.4 angstroms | 41.3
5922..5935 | 0.7 angstroms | 44.1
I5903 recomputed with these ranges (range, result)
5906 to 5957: 46.6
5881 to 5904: 39.7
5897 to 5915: 43.9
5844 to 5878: 49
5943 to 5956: 47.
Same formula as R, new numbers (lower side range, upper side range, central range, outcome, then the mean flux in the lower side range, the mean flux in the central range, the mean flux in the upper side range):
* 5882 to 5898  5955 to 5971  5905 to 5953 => -3.5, 39.4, 46.6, 47.1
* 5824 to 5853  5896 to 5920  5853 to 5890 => -0.1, 48.8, 47.1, 45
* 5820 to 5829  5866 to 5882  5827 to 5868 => 2.0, 51.7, 48.2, 49.6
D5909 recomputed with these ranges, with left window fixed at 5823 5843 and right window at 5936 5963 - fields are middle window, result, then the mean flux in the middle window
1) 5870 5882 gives -0.25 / 48.4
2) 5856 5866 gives 0.60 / 44.6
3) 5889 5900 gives 2.67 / 35.7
